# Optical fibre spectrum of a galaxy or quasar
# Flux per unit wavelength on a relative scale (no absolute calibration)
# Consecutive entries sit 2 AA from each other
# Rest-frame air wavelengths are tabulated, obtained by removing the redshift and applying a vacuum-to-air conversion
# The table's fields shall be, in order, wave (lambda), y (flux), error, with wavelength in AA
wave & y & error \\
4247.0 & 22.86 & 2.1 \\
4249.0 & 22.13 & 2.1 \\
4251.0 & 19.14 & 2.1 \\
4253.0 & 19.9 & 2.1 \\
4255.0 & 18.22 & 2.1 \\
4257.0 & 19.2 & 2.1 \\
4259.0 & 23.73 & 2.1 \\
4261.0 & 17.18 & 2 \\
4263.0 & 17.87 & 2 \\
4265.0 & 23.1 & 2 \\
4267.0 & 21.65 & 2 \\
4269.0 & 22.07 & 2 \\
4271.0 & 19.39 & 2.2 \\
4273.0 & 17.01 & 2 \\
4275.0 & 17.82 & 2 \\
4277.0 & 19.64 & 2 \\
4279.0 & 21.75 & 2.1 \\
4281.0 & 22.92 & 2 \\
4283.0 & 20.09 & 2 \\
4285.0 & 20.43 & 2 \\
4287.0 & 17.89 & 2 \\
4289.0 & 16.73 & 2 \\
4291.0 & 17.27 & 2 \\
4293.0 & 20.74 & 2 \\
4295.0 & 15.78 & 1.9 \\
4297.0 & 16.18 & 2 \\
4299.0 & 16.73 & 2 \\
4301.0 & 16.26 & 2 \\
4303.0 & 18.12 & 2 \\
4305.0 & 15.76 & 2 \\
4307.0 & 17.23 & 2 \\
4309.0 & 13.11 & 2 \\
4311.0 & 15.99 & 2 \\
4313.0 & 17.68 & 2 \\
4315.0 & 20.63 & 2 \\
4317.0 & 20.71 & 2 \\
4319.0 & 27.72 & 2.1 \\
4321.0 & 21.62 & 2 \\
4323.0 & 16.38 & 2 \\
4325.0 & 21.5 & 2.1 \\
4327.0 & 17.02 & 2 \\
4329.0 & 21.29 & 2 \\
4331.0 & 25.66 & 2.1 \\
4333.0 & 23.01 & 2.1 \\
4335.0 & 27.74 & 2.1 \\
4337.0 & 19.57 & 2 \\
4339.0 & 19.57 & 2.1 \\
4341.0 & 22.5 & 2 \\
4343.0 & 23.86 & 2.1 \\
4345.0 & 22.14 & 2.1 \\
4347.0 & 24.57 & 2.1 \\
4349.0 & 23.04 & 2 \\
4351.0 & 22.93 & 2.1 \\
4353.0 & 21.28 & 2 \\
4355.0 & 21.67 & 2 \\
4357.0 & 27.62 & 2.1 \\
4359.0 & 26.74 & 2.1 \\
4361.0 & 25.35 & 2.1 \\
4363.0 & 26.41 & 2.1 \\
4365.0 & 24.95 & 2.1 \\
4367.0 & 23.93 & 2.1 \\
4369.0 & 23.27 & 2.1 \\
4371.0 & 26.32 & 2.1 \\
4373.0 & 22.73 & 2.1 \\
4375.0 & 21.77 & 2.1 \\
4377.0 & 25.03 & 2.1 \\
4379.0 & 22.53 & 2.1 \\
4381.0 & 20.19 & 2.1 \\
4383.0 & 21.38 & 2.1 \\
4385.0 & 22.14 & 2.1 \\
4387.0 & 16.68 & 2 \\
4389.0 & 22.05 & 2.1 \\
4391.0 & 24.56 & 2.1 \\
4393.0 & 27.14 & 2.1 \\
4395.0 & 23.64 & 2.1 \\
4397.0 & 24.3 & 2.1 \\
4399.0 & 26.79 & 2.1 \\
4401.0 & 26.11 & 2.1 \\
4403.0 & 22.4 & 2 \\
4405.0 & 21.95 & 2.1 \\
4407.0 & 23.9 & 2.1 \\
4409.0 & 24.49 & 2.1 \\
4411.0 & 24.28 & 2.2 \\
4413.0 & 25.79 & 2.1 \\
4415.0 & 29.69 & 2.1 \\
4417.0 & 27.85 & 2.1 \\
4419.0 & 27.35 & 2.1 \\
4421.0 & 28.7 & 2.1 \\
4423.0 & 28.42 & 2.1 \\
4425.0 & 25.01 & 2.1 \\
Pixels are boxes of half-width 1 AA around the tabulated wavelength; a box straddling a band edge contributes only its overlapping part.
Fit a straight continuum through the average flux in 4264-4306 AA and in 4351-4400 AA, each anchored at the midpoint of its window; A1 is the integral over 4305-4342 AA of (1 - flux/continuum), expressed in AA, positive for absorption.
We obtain 1.1 AA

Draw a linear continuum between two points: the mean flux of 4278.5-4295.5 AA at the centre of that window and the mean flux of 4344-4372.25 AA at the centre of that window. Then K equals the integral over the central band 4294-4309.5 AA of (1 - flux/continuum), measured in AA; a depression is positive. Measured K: 3.1 AA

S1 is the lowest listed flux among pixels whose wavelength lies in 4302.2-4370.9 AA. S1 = 13.11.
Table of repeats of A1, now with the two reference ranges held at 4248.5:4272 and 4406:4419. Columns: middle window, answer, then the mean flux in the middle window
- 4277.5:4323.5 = 6.7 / 18.6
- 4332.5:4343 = 0.3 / 22.6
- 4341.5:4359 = 0.1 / 23.6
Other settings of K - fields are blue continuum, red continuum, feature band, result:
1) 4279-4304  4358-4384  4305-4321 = 0.78 AA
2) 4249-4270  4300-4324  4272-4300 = 1.05 AA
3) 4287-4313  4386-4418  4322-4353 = -3.84 AA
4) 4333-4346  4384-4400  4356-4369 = -1.52 AA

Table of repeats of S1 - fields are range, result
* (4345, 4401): 16.68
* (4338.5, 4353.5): 19.57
